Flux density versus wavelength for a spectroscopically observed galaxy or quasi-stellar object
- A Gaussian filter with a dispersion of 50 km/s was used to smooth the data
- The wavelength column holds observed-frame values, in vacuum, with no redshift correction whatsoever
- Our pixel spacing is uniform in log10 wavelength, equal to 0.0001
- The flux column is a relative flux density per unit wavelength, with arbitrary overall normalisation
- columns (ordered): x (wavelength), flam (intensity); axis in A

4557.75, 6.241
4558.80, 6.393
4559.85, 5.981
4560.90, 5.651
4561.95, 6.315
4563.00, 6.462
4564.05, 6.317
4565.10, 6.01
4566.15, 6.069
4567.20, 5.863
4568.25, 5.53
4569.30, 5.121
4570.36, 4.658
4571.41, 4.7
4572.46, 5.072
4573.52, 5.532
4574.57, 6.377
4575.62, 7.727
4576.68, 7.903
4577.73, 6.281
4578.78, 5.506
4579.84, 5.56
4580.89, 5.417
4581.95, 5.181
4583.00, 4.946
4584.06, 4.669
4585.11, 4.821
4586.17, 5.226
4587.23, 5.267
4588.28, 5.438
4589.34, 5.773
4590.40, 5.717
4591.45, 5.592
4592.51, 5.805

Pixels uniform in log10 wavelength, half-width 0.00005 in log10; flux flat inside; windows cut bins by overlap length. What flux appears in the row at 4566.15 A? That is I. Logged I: 6.069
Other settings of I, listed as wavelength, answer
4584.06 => 4.669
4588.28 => 5.438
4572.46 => 5.072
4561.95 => 6.315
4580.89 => 5.417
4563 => 6.462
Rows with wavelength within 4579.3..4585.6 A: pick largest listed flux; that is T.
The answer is 5.56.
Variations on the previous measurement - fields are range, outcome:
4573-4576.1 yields 7.727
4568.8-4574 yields 5.532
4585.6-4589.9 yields 5.773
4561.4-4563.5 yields 6.462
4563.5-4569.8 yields 6.317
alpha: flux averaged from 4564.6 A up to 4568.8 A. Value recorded 5.87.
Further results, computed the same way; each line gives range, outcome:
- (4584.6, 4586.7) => 5.01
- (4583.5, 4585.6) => 4.75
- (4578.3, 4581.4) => 5.49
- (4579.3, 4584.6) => 5.15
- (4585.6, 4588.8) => 5.3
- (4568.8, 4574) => 5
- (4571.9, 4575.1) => 5.66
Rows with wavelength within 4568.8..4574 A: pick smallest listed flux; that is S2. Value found 4.658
